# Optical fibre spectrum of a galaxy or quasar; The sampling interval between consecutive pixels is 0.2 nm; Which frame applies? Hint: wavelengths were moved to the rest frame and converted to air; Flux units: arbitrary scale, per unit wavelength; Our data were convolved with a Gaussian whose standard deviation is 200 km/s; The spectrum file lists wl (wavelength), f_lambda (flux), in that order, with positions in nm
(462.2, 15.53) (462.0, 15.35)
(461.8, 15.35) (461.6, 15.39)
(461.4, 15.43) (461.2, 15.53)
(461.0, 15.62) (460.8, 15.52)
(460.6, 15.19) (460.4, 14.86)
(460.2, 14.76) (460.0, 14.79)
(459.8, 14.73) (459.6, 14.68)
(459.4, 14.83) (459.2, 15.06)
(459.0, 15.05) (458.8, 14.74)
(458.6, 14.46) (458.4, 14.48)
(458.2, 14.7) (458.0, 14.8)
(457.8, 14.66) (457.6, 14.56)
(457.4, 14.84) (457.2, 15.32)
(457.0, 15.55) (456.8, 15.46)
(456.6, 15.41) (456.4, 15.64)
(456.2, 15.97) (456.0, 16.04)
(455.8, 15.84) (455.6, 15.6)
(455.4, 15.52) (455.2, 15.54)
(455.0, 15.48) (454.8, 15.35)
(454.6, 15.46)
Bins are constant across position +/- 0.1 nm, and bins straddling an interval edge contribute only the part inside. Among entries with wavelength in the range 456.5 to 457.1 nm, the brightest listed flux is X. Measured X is 15.55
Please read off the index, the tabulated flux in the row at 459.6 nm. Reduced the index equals 14.68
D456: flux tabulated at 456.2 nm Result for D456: 15.97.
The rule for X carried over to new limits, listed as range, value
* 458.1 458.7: 14.7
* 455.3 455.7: 15.6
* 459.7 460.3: 14.79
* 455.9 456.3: 16.04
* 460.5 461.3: 15.62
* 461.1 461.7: 15.53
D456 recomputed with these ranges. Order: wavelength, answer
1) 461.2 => 15.53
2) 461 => 15.62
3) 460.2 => 14.76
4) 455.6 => 15.6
